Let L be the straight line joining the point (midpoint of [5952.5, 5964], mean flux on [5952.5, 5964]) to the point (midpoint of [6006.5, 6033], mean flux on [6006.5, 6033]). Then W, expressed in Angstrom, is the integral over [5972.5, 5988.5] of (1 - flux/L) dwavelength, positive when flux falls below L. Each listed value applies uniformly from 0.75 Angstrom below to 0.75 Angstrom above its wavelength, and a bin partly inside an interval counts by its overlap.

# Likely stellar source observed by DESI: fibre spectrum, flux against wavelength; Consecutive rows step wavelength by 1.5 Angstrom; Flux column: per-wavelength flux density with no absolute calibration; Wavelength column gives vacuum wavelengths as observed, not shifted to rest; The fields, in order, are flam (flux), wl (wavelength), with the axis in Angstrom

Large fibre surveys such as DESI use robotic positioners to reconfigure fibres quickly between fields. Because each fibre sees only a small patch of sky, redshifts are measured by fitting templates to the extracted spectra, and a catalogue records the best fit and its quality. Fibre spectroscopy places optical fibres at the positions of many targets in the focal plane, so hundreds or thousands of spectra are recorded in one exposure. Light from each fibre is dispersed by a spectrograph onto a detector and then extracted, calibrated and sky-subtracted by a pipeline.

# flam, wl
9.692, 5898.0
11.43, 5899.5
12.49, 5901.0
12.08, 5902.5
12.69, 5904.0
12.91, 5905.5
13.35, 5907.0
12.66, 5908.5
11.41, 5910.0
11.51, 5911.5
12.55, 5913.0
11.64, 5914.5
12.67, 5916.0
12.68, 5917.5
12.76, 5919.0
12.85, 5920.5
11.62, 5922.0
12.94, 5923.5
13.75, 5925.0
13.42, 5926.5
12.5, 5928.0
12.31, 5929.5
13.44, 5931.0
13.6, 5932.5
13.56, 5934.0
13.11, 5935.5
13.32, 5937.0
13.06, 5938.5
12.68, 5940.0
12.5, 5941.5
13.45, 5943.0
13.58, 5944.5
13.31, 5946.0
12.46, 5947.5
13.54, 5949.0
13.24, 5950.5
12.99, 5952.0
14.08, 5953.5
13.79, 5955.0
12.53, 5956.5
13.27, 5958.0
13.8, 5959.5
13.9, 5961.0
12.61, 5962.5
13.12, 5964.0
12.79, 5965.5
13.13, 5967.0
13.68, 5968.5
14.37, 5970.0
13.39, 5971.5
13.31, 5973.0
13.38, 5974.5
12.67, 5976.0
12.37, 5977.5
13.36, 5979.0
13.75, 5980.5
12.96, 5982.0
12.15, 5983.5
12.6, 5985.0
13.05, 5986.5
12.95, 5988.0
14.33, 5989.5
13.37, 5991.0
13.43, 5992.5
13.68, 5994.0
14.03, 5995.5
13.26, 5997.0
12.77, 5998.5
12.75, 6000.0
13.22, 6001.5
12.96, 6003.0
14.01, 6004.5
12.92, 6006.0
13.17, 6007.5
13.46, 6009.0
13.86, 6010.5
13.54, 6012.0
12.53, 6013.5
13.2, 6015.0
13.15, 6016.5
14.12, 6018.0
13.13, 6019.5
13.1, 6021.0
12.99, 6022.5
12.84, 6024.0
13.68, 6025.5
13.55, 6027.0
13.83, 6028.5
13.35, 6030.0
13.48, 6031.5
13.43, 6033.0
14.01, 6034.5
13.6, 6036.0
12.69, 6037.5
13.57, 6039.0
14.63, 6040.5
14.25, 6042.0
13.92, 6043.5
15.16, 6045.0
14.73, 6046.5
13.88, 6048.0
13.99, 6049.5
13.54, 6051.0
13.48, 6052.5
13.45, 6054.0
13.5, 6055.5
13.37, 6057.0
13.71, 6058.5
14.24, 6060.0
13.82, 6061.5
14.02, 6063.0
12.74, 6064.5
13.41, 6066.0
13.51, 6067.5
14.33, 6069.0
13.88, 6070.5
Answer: 0.51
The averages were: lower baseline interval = 13.4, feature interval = 13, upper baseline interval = 13.3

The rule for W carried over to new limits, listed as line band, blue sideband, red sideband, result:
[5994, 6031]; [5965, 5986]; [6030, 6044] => 0.4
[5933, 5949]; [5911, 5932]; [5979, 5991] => -0.4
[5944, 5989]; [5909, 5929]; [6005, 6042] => -1.0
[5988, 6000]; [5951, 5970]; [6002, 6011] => -0.1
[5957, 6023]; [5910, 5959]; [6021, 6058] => 0.4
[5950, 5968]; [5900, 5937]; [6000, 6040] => -0.4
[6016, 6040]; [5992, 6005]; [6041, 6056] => 0.5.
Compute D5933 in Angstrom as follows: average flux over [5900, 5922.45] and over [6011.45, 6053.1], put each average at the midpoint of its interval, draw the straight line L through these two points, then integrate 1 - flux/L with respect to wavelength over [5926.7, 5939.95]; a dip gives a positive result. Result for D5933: -0.51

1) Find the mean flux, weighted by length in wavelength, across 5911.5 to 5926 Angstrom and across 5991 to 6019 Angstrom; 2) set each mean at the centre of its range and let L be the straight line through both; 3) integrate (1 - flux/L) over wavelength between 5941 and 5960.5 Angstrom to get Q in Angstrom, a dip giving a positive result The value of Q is -0.7 Angstrom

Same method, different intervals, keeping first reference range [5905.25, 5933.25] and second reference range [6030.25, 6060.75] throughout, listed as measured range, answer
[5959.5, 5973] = -0.31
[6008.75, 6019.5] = 0.12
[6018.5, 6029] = 0.24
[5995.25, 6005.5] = 0.13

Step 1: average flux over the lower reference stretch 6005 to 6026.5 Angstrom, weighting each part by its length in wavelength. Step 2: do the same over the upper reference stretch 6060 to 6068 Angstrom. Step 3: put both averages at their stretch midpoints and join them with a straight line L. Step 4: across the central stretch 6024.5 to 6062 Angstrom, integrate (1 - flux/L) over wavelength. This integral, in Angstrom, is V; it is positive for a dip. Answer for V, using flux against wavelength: -1.0 Angstrom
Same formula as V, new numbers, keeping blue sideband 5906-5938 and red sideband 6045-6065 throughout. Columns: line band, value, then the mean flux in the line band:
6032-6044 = -0.1 Angstrom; 13.8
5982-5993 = 0.1 Angstrom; 13.1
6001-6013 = 0.0 Angstrom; 13.4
